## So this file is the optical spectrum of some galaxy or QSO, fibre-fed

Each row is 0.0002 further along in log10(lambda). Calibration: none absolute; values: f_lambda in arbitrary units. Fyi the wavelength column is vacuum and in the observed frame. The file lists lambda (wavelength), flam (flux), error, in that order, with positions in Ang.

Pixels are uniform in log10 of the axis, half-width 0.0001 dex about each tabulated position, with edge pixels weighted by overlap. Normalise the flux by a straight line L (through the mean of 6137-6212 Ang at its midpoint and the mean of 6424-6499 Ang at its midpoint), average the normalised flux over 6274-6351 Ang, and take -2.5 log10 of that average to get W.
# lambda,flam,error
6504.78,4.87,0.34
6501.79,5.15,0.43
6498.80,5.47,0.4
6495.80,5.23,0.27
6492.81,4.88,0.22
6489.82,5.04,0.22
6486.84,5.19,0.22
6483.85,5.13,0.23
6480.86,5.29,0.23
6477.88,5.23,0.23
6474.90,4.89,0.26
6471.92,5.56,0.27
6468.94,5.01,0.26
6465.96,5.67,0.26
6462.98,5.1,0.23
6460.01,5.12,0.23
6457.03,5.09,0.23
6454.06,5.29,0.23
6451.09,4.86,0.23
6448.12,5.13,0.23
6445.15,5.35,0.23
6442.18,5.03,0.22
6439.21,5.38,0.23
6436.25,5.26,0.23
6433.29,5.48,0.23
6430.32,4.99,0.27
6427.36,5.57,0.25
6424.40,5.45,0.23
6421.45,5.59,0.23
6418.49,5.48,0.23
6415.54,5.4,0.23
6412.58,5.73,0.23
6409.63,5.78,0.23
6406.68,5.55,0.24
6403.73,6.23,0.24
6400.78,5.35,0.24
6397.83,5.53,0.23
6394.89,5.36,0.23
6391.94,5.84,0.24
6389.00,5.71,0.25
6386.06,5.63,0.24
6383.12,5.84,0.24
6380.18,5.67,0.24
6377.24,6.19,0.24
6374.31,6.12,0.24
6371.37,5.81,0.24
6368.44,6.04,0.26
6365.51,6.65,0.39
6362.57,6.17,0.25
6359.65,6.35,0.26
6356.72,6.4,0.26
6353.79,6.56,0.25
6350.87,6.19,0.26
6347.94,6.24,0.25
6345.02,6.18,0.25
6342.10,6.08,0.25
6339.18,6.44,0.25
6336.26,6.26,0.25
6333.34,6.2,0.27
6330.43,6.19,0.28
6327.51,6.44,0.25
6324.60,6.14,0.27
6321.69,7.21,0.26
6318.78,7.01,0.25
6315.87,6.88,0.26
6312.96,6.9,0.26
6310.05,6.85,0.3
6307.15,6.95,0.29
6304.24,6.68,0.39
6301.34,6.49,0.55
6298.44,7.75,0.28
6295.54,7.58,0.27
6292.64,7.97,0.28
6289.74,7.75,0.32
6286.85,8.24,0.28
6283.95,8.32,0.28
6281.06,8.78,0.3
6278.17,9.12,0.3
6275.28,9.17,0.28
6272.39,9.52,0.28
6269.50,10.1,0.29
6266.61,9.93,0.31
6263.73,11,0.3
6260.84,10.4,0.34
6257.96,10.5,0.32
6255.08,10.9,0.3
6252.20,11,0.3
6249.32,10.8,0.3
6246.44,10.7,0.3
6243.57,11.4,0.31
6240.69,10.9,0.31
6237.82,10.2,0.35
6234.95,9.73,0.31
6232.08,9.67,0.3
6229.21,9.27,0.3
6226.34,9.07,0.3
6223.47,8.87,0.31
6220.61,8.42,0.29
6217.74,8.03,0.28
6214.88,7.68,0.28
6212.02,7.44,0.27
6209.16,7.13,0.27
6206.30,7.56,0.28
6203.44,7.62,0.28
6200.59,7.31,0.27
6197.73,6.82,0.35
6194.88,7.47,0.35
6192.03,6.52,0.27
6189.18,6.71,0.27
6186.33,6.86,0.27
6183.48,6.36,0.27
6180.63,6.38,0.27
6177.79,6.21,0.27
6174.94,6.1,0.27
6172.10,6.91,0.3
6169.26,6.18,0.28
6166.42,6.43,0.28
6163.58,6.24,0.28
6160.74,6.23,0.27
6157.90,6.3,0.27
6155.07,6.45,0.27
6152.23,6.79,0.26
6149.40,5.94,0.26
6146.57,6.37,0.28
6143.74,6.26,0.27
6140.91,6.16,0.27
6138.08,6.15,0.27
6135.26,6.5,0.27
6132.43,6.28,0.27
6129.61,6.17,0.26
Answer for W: -0.195 mag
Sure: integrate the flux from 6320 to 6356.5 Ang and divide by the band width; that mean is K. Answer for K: 6.35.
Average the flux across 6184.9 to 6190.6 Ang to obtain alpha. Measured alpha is 6.78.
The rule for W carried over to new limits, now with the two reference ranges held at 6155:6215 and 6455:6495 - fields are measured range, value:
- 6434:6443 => 0.02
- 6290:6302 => -0.22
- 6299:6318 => -0.13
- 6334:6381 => -0.07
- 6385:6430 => -0.01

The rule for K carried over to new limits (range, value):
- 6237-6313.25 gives 9.13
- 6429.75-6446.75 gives 5.26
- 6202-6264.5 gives 9.45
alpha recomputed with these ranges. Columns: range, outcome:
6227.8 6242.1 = 9.96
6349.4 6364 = 6.34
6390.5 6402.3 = 5.52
